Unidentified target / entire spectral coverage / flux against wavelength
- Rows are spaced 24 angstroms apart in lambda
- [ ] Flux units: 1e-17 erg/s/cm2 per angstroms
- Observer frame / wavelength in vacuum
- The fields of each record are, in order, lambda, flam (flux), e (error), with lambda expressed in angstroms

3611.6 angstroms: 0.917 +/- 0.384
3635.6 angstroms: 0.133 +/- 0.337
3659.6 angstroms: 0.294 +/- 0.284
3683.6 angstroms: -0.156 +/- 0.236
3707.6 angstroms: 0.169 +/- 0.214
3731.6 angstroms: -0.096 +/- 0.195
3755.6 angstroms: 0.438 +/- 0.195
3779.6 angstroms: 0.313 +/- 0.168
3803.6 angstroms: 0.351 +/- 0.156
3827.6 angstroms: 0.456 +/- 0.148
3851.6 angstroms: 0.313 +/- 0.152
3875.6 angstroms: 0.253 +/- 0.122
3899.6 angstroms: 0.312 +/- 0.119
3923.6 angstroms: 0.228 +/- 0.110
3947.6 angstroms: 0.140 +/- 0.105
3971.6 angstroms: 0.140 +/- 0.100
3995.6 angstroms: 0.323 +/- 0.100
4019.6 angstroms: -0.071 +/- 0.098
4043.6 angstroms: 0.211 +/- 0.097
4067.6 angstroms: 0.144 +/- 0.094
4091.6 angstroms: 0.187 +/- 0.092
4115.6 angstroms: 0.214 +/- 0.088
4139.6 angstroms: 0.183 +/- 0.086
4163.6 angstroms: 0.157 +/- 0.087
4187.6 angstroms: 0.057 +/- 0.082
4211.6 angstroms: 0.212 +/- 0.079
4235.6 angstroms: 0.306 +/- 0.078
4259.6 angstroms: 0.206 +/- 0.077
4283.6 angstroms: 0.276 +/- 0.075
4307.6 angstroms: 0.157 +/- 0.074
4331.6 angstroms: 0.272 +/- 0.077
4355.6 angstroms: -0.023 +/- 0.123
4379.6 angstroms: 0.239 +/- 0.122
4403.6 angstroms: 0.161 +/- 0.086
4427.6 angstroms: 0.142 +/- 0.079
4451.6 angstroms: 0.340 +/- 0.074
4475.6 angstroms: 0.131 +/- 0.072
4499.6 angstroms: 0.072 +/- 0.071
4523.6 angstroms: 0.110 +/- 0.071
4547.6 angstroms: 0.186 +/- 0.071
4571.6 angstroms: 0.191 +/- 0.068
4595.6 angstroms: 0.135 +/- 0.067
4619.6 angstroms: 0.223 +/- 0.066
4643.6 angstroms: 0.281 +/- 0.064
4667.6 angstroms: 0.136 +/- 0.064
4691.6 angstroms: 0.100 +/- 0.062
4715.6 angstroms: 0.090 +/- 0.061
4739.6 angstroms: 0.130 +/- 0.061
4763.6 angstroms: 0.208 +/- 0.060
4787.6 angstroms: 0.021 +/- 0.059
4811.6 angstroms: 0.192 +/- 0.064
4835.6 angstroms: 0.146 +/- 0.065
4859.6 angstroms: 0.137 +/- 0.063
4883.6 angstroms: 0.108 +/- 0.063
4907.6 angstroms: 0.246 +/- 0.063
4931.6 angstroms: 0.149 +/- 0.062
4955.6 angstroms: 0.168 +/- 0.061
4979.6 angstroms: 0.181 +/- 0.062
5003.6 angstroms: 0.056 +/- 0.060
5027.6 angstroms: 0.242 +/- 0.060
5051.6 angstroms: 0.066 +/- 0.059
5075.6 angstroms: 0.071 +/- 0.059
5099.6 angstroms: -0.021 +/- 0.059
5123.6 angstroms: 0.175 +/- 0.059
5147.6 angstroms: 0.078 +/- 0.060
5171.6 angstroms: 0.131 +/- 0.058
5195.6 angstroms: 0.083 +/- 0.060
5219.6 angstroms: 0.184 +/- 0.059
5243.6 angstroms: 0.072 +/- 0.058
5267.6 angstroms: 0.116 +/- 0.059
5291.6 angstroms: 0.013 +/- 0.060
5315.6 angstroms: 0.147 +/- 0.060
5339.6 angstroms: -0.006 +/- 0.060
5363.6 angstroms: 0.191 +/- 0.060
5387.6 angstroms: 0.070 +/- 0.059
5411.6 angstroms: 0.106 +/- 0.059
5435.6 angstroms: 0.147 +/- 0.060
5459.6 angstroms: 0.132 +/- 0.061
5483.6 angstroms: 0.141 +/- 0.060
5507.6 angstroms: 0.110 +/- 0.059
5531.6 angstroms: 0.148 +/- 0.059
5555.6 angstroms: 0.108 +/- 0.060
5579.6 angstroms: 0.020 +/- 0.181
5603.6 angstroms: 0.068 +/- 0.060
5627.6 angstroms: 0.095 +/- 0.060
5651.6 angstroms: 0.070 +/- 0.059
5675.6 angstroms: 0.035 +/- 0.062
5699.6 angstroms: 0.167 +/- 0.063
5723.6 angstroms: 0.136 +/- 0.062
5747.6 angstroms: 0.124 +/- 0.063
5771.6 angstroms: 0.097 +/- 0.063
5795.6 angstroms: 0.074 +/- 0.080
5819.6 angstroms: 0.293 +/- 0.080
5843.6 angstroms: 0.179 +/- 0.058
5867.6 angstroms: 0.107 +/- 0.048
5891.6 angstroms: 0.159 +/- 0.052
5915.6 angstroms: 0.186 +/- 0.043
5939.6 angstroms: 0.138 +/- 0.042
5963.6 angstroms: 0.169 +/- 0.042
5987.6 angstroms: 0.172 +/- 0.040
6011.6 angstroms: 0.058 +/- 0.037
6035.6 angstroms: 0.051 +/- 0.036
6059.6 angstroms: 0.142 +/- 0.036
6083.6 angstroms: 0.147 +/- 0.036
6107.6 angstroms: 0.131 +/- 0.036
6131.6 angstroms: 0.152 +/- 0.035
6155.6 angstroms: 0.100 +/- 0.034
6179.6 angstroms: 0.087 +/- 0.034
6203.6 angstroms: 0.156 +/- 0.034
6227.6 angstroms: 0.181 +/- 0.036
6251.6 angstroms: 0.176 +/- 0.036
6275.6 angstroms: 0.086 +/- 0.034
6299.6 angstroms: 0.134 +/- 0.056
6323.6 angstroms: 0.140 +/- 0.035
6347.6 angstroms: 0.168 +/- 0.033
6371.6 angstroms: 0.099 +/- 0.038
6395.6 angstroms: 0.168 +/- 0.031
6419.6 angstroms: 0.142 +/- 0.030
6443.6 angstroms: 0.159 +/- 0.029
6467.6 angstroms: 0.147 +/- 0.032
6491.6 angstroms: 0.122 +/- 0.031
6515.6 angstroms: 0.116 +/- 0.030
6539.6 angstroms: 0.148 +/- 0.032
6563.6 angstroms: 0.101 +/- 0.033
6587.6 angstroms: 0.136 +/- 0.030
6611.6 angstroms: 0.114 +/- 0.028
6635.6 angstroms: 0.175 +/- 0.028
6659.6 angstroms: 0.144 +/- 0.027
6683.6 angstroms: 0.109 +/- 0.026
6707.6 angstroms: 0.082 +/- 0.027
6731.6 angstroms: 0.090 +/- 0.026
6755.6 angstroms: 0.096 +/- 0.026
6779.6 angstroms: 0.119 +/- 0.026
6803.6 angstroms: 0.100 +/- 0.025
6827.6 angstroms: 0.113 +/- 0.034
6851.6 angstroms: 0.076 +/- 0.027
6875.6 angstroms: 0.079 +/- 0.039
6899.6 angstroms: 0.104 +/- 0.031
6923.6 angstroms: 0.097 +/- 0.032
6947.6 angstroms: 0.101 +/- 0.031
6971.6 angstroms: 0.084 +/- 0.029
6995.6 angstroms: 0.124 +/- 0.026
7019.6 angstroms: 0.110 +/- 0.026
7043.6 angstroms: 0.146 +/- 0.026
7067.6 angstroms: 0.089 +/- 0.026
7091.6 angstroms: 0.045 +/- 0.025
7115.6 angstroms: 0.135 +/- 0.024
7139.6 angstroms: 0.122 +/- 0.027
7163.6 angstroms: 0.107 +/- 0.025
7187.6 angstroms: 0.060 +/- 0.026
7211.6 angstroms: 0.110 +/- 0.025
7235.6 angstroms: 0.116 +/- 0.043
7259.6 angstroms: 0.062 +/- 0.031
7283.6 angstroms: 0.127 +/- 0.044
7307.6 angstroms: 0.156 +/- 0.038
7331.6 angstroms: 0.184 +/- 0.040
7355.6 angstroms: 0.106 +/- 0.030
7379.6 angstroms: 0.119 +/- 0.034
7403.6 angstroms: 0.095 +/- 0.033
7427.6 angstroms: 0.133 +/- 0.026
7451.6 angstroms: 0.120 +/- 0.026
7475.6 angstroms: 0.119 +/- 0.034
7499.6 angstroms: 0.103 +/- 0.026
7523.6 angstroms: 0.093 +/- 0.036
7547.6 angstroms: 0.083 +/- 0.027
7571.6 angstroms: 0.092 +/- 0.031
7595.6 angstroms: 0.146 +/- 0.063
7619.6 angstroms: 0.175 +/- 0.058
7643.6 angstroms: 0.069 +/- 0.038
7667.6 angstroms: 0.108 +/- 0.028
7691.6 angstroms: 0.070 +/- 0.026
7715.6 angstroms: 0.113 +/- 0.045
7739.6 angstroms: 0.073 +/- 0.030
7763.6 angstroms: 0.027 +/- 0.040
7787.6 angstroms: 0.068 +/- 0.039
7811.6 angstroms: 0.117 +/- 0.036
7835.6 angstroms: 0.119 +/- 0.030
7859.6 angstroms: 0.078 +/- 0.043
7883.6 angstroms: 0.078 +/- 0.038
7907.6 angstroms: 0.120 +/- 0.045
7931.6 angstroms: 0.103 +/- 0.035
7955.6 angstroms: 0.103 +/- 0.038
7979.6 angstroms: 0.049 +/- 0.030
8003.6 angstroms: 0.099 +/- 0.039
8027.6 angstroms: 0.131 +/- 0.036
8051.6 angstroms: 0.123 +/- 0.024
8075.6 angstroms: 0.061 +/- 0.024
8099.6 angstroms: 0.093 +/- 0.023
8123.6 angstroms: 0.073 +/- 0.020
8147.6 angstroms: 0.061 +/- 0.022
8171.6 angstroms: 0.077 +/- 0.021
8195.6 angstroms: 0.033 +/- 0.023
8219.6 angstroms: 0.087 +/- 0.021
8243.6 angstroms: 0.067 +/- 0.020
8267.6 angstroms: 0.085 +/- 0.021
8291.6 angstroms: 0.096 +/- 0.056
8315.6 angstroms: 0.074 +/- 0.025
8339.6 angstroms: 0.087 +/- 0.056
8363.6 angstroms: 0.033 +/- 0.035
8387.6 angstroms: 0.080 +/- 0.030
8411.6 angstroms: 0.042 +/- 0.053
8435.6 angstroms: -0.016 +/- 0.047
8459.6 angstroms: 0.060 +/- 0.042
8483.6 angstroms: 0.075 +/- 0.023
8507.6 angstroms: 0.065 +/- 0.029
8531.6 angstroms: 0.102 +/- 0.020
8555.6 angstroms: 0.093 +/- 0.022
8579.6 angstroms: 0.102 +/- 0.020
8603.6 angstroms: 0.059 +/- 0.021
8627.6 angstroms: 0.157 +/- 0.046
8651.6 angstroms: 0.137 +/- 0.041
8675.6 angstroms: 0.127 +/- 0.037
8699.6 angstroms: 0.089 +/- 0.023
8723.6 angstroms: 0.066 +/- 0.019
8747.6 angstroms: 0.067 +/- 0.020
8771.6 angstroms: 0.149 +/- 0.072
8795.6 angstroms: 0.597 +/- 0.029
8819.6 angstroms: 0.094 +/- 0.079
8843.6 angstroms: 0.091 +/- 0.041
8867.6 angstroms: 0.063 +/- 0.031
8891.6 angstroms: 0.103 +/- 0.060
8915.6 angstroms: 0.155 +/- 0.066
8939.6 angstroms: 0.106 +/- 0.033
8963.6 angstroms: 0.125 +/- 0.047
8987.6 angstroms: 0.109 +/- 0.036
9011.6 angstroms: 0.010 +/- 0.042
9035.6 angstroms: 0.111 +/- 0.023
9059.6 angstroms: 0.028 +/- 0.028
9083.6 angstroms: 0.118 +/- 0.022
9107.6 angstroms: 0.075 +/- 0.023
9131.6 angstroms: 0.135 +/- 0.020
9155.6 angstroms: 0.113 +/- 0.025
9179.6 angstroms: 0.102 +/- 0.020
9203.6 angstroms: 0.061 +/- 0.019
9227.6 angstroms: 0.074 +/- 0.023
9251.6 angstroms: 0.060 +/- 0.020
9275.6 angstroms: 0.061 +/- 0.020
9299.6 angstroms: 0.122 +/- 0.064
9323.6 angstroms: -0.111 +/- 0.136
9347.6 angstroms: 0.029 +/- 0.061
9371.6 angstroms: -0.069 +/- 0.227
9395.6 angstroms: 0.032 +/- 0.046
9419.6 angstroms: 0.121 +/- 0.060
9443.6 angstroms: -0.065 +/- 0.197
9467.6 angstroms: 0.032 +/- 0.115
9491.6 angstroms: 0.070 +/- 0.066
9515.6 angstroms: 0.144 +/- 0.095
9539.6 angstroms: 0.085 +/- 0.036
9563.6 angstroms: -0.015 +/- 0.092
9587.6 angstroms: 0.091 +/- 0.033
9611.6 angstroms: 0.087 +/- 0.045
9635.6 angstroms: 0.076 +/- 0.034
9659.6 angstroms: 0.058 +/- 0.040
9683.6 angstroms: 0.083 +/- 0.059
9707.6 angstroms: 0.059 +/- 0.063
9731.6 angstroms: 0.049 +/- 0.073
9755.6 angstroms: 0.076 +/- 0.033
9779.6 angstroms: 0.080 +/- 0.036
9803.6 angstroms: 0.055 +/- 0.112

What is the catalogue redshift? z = 1.359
